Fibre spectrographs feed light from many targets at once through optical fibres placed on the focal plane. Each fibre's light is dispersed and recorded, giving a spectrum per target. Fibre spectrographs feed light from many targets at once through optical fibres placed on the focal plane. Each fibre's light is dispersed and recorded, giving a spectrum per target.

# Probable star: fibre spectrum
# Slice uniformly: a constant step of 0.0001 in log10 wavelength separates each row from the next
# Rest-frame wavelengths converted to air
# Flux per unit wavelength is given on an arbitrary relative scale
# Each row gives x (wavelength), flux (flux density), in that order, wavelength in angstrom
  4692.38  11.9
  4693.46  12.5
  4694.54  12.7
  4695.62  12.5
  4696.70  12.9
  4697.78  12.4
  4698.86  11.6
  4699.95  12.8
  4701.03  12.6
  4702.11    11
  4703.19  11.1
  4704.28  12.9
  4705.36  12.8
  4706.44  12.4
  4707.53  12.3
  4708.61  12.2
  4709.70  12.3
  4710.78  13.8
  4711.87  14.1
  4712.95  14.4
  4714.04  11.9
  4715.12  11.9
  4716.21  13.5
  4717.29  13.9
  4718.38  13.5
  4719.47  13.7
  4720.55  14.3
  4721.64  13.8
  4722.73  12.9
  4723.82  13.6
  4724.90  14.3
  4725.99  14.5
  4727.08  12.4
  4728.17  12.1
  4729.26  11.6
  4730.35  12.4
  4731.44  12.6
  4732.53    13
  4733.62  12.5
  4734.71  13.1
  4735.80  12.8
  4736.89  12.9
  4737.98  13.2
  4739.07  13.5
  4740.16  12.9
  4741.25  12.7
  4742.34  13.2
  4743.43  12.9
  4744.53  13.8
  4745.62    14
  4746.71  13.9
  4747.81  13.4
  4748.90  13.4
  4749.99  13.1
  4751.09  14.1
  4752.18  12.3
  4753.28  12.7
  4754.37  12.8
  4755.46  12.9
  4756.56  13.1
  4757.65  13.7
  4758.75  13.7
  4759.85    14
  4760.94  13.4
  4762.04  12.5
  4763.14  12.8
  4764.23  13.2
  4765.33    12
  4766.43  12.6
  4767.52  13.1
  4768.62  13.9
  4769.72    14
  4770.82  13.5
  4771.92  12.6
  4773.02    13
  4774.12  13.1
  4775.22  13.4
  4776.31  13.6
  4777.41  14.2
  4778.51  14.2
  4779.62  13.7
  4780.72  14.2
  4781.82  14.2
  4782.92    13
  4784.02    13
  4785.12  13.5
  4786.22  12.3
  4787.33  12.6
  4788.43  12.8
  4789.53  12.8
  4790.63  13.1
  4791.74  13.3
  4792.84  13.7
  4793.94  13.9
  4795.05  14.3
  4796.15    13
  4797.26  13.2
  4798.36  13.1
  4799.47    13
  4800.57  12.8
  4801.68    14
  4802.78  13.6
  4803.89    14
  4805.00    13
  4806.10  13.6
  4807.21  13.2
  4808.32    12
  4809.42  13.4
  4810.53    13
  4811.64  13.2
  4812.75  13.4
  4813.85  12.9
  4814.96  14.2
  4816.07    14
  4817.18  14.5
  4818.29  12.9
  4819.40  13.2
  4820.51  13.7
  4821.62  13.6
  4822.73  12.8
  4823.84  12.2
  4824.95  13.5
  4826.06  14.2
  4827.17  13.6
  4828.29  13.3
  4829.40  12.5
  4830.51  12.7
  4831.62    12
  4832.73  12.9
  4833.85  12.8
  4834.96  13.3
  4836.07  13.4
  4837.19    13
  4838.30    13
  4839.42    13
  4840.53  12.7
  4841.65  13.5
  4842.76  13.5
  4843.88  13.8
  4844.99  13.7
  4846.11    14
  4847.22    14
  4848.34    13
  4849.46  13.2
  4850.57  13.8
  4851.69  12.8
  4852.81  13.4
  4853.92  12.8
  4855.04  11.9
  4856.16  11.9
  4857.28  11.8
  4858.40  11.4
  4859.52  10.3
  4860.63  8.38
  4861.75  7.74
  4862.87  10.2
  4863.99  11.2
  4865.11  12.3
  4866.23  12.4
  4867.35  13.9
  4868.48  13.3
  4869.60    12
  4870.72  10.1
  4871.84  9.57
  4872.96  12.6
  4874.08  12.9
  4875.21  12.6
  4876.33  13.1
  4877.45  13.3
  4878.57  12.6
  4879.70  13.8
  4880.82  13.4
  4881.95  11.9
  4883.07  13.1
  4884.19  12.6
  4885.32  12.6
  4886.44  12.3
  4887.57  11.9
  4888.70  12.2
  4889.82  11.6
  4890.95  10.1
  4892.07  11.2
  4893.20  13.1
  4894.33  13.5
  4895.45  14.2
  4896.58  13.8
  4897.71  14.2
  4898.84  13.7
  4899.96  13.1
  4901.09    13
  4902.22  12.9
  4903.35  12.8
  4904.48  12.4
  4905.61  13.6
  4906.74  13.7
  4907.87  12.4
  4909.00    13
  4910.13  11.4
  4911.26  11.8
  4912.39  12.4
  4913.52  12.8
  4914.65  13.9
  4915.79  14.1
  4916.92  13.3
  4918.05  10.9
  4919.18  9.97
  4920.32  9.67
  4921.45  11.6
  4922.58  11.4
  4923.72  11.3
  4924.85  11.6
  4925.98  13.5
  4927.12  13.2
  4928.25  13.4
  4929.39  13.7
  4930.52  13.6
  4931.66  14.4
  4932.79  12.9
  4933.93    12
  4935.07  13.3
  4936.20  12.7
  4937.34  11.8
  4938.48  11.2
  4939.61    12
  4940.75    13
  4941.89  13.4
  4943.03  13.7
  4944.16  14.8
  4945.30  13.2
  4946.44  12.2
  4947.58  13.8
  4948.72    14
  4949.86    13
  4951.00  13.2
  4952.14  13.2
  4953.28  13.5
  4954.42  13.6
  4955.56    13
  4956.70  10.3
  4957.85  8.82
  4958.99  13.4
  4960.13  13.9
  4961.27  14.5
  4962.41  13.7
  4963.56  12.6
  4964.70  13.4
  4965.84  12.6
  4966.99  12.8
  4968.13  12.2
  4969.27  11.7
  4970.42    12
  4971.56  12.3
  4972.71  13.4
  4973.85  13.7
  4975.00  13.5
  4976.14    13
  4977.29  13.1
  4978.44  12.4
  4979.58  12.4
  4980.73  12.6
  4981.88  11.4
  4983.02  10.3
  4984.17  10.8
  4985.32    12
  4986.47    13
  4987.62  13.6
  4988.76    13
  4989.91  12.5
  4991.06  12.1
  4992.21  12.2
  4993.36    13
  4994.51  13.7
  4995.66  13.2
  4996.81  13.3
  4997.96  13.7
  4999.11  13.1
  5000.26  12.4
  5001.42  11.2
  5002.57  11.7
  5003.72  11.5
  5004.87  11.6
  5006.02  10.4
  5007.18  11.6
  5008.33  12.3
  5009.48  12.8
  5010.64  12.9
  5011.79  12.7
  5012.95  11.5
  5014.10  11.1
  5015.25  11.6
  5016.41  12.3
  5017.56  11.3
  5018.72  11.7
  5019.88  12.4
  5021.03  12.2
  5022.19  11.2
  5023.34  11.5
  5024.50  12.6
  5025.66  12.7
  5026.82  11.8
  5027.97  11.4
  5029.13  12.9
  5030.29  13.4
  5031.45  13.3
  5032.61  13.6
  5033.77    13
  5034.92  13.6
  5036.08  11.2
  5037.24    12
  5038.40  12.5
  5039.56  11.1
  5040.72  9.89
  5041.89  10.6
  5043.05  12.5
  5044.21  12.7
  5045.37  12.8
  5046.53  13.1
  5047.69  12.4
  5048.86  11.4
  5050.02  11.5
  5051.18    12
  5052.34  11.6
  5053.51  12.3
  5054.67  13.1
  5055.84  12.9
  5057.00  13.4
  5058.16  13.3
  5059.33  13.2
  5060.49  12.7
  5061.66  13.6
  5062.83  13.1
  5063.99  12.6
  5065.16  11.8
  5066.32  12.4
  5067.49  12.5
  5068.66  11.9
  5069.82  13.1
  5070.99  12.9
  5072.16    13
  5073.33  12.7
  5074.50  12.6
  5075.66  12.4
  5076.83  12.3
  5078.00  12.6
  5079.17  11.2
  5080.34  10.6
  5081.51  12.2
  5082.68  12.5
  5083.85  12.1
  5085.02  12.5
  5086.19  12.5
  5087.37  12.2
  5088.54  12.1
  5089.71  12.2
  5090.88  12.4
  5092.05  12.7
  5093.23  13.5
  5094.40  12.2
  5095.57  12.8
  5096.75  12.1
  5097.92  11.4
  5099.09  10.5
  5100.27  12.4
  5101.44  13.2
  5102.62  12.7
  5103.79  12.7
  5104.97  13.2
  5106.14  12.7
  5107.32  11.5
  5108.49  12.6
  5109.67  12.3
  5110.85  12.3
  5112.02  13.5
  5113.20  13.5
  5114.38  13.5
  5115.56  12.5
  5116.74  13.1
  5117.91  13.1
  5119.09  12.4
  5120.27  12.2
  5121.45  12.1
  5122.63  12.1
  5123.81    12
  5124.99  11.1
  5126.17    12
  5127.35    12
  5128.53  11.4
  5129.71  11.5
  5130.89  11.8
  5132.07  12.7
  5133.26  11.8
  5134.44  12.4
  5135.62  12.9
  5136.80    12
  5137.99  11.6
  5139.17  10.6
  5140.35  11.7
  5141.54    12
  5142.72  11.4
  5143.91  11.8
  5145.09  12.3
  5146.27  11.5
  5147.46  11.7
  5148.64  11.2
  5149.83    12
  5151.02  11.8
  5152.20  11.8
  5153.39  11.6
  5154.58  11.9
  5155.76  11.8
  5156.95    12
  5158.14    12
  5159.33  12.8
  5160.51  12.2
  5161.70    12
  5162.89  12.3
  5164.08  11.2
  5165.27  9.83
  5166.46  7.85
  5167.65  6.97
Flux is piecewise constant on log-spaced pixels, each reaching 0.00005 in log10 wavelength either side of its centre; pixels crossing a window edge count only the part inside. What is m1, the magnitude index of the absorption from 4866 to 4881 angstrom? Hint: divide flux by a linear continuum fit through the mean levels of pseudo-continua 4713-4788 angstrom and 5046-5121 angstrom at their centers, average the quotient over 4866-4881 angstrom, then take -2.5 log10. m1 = 0.04 mag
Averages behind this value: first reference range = 13.2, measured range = 12.5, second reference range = 12.5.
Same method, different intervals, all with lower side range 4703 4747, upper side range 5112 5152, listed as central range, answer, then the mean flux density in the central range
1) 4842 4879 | 0.044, 12.2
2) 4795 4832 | -0.035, 13.3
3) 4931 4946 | -0.034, 13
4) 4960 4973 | -0.034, 12.9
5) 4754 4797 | -0.029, 13.3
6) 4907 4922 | 0.042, 12.1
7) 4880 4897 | 0.014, 12.5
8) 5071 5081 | -0.001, 12.2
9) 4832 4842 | -0.020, 13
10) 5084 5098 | -0.021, 12.4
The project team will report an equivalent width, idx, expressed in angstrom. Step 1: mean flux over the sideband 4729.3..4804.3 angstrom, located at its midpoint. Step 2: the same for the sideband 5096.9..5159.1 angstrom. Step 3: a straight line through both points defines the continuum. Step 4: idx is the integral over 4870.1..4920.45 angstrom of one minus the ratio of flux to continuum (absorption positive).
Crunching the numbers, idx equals 1.2 angstrom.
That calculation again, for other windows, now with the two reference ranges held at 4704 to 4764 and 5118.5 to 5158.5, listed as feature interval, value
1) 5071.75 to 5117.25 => -1.7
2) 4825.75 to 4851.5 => -0.9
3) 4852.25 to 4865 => 1.7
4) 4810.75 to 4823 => -0.6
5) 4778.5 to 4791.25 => -0.3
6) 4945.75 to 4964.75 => -0.8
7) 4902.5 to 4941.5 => 0.1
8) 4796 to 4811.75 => -0.4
